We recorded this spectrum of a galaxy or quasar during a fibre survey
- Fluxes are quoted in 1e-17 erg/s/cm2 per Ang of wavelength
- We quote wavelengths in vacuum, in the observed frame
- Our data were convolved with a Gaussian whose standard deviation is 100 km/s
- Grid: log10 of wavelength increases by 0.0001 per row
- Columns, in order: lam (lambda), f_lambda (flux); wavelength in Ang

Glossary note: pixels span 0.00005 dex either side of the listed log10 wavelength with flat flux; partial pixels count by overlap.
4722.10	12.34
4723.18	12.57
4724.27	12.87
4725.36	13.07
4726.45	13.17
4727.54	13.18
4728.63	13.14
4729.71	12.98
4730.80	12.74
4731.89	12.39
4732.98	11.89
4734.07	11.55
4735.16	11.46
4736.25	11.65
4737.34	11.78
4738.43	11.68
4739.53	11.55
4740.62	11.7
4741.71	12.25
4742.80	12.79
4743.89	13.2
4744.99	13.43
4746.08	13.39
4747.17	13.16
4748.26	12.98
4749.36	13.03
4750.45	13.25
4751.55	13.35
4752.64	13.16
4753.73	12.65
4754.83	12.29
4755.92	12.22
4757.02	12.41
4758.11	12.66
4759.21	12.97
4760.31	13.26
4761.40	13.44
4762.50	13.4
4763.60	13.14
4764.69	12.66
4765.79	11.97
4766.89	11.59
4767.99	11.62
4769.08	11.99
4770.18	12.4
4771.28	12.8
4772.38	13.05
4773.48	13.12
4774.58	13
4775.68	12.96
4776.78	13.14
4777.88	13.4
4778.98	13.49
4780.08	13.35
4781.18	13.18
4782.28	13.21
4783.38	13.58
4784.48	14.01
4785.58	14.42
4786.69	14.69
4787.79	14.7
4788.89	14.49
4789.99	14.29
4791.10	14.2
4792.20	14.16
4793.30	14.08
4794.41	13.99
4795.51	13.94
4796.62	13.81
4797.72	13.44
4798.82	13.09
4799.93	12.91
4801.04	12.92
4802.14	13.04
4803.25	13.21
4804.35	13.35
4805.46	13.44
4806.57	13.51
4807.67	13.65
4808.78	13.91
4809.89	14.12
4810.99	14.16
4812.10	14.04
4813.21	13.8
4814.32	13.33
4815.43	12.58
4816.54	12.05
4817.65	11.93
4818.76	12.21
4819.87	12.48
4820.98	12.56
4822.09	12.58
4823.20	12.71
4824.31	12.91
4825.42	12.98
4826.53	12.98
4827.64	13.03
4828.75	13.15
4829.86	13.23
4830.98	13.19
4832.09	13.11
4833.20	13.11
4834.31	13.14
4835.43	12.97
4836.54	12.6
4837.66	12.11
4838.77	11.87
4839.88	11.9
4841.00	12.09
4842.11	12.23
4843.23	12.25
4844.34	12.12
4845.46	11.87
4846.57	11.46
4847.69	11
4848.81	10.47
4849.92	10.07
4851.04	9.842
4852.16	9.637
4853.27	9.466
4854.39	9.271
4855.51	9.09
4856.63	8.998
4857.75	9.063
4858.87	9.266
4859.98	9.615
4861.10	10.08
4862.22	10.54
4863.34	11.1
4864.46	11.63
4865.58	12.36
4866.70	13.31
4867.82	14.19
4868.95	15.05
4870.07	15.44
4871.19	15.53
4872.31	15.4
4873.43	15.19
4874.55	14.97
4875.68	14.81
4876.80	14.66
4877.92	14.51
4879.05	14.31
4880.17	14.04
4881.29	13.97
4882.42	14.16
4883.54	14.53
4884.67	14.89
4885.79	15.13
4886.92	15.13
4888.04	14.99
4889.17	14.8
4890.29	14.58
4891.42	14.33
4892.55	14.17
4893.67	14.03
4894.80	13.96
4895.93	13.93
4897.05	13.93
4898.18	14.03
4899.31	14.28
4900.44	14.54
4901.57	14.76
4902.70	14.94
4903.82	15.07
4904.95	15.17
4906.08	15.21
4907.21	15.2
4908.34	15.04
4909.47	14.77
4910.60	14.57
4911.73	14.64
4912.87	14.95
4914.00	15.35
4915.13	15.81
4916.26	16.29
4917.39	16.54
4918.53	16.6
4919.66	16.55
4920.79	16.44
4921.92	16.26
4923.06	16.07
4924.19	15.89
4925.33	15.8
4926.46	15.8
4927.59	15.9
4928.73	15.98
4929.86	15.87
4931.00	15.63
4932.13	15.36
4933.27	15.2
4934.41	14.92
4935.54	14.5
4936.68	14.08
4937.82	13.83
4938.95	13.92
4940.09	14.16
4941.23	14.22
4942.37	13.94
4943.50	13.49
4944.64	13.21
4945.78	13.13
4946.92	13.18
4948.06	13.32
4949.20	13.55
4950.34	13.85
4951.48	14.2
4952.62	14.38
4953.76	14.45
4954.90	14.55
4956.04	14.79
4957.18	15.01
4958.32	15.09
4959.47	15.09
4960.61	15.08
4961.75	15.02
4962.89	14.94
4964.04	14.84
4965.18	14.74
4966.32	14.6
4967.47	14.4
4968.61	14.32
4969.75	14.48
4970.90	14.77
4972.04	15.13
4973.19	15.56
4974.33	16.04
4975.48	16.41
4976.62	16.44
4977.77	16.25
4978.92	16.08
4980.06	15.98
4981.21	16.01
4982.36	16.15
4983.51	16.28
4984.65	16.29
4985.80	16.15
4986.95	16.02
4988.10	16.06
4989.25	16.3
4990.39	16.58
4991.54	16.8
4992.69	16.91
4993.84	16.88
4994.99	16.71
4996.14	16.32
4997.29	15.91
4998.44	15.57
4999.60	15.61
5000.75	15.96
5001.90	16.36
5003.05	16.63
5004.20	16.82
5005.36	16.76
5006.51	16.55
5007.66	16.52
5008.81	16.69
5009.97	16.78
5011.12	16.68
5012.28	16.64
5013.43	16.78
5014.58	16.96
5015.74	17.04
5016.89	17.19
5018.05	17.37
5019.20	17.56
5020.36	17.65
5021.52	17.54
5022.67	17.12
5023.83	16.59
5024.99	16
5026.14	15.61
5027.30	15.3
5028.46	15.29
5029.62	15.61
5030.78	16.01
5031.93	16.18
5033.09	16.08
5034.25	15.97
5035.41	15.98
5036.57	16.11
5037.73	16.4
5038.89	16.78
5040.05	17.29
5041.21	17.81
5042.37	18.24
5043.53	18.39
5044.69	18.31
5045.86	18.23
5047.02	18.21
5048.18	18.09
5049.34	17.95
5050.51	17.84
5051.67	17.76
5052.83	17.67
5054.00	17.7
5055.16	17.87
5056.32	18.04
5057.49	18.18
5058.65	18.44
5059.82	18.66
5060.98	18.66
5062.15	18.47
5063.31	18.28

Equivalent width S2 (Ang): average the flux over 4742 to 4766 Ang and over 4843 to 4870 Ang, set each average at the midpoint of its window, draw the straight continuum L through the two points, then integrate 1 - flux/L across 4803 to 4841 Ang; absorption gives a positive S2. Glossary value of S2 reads -4.4 Ang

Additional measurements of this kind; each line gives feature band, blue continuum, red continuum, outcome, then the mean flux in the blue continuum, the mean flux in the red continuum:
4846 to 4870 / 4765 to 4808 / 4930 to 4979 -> 5.3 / 13.4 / 14.7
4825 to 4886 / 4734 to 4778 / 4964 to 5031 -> 7.0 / 12.6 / 16.2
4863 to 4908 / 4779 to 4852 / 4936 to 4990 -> -1.7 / 13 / 14.9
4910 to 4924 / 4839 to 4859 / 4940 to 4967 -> -3.0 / 10.6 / 14.3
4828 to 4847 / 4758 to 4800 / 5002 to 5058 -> 2.3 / 13.3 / 17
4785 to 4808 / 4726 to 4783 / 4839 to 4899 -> -1.9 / 12.7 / 12.8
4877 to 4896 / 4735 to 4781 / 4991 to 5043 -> 0.2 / 12.7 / 16.6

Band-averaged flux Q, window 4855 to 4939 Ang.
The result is 14.4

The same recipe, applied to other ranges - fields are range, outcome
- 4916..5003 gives 15.3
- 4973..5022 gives 16.5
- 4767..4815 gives 13.5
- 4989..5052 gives 16.8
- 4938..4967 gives 14.3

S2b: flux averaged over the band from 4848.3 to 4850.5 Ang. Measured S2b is 10.3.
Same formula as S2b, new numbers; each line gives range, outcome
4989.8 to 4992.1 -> 16.7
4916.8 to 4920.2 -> 16.5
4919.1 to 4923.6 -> 16.3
